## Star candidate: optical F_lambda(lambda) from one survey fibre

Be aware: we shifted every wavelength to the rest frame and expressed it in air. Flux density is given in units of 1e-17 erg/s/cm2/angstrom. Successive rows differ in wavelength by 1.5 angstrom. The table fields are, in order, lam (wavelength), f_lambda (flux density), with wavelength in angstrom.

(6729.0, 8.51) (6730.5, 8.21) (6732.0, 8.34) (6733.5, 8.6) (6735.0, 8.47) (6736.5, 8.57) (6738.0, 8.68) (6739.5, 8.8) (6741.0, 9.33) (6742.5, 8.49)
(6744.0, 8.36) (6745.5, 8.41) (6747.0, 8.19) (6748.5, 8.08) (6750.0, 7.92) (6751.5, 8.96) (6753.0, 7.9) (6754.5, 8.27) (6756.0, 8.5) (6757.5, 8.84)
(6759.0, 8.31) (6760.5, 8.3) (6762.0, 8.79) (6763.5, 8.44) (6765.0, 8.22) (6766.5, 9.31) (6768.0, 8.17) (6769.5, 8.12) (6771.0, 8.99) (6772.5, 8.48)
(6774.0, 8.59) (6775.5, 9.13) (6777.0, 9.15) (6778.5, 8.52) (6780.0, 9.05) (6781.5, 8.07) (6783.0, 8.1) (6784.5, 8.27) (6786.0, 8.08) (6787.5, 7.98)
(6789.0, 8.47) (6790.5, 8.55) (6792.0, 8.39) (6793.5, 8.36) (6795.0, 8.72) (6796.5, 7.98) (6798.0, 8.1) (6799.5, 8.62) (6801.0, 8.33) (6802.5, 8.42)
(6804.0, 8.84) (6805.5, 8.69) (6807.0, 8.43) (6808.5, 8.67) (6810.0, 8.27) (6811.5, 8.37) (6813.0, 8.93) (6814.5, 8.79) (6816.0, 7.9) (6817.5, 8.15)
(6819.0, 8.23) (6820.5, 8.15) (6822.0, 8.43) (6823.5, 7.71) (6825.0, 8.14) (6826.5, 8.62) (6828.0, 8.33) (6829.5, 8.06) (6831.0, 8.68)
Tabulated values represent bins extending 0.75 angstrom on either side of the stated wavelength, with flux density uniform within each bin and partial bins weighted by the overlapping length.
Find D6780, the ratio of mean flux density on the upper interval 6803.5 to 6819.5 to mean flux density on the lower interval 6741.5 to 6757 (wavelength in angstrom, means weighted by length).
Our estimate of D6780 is 1.0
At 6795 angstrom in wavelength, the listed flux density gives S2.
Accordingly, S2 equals 8.72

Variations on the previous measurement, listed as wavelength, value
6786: 8.08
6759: 8.31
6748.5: 8.08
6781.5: 8.07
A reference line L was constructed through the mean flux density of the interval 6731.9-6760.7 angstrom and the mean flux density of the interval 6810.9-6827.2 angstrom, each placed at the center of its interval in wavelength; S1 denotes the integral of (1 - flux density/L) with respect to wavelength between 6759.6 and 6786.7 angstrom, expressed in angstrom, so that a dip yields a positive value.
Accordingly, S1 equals -0.4 angstrom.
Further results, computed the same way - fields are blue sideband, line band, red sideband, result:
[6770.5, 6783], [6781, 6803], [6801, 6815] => 0.9 angstrom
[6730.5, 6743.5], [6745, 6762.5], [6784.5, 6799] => 0.3 angstrom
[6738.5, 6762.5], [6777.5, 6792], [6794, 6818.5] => 0.2 angstrom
